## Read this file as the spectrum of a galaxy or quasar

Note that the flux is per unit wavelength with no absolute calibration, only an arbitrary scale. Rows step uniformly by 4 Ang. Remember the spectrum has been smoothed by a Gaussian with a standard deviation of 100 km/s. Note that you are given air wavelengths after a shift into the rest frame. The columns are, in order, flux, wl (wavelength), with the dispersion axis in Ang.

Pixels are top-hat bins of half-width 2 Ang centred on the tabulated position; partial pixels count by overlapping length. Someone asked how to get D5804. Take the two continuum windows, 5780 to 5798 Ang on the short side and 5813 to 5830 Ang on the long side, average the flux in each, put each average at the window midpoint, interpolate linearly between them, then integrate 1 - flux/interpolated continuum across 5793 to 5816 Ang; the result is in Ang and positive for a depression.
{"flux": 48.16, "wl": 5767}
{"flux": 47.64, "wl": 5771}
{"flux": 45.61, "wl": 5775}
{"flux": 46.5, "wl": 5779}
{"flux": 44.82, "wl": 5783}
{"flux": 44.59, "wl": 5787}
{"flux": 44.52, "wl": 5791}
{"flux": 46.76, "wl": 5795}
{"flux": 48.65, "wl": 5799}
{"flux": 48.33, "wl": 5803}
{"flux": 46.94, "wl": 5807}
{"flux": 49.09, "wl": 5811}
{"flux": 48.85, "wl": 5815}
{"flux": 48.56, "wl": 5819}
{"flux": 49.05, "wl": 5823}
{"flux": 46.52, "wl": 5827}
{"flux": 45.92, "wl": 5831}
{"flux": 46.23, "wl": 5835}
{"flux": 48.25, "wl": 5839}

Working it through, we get -0.67 Ang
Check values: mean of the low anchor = 45.4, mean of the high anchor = 48.1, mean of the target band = 48.1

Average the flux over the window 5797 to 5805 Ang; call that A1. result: 48.5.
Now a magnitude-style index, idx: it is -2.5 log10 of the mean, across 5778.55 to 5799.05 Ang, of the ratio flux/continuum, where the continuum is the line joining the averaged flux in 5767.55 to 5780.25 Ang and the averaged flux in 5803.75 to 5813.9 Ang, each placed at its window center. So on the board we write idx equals 0.04 mag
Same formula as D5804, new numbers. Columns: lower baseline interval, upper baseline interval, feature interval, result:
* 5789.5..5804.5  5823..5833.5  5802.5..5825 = -0.7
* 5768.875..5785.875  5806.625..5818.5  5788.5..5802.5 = 0.2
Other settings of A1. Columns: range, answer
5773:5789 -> 45.4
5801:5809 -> 47.6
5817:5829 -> 48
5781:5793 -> 44.6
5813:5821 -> 48.7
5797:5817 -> 48.4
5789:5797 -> 45.6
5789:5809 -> 47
